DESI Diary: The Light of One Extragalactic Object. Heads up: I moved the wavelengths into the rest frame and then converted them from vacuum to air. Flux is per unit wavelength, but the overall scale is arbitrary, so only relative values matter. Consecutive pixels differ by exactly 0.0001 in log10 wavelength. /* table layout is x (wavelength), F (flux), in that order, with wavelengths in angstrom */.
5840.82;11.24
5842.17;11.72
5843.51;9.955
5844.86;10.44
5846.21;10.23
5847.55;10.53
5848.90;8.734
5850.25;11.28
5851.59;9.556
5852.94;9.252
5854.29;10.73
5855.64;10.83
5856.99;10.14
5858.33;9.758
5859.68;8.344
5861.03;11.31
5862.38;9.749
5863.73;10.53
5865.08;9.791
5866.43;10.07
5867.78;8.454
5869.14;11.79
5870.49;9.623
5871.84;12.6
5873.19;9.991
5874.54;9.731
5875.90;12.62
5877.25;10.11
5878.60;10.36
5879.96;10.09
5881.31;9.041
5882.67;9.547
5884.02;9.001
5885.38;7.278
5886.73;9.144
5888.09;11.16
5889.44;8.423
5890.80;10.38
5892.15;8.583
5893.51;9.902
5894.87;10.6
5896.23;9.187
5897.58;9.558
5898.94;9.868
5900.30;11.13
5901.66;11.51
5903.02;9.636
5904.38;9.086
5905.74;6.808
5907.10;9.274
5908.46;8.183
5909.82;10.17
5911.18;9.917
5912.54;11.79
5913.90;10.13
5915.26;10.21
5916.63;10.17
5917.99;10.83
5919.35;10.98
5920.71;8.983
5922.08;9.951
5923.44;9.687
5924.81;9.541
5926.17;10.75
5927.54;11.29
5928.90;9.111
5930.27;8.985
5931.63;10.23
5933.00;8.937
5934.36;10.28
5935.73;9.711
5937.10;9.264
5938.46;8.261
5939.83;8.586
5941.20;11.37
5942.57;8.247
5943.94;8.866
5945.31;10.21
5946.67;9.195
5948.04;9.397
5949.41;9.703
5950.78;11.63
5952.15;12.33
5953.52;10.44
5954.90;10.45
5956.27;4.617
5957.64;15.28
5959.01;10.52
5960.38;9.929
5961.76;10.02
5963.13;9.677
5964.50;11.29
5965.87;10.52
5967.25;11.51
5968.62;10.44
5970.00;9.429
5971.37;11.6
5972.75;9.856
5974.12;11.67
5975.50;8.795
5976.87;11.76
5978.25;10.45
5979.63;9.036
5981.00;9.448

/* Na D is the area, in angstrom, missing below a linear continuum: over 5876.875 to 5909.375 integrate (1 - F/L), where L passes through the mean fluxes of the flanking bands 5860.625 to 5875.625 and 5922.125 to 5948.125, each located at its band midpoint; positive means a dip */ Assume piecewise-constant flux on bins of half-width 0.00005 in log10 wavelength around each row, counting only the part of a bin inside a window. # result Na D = 1.89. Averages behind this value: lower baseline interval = 10.4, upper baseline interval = 9.59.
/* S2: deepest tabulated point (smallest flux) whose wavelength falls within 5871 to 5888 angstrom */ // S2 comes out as 7.278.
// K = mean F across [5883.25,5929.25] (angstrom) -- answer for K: 9.78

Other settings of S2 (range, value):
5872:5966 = 4.617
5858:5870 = 8.344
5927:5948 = 8.247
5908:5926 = 8.183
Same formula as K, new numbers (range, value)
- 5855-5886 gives 10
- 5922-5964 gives 9.89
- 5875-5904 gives 9.85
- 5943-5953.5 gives 10.2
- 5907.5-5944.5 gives 9.79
